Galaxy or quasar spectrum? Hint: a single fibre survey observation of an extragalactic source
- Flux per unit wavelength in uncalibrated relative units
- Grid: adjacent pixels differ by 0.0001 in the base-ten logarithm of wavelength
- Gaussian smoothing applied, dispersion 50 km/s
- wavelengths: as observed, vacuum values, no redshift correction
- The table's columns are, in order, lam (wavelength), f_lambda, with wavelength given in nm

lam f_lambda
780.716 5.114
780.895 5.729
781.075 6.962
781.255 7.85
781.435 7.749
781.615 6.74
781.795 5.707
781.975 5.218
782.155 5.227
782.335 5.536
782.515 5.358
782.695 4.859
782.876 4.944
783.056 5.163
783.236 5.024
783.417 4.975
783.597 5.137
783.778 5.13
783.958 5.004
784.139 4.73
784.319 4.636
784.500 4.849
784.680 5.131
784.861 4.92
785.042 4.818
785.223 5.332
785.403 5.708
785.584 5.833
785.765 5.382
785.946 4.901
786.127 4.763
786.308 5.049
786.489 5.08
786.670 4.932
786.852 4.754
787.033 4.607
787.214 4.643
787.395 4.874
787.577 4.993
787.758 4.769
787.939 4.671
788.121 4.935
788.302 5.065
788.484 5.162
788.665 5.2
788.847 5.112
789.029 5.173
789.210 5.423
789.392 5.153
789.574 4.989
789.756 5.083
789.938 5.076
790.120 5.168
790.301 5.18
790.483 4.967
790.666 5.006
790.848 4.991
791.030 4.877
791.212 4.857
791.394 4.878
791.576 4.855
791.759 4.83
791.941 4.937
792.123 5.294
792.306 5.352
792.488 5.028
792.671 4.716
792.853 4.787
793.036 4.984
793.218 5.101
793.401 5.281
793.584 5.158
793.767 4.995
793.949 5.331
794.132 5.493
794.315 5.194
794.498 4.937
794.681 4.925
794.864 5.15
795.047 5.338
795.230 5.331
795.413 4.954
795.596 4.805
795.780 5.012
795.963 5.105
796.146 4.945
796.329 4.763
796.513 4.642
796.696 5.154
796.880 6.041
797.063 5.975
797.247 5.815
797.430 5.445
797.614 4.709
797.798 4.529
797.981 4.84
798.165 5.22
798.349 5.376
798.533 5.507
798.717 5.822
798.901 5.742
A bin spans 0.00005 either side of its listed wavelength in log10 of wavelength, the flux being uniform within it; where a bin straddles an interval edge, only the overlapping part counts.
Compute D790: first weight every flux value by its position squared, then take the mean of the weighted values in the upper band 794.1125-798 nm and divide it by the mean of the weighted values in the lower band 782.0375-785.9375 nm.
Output 1.03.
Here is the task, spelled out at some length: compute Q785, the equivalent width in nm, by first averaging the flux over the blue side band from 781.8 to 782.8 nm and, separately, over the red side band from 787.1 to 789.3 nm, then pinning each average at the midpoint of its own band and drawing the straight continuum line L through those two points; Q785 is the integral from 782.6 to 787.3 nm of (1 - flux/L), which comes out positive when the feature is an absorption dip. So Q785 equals 0.126 nm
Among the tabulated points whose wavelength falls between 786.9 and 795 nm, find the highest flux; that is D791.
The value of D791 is 5.493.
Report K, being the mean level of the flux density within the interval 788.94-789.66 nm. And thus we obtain 5.19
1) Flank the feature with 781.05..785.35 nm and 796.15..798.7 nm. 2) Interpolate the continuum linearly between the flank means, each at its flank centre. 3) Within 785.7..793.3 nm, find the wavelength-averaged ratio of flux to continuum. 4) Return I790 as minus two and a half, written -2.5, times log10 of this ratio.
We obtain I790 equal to 0.076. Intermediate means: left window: 5.44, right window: 5.24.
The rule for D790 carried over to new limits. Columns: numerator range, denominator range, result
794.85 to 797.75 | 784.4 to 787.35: 1.06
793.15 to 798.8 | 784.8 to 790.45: 1.05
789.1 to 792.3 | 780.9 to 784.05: 0.91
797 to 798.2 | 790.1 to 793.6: 1.05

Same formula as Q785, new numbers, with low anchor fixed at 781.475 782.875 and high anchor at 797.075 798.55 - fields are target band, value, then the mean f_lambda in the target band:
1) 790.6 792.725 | 0.148 nm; 4.97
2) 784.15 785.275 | 0.120 nm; 4.92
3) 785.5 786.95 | 0.103 nm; 5.08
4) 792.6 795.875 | 0.125 nm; 5.09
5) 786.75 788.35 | 0.186 nm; 4.81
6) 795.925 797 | 0.021 nm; 5.13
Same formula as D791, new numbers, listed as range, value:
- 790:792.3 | 5.294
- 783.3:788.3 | 5.833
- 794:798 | 6.041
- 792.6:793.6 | 5.281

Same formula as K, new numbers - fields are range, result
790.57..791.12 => 4.95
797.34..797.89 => 4.89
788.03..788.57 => 5.05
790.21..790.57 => 5.09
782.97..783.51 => 5.05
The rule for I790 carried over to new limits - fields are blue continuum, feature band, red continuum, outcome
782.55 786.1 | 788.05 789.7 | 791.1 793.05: -0.028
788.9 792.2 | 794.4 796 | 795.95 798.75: 0.024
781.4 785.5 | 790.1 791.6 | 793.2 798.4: 0.048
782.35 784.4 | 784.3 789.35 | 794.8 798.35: 0.004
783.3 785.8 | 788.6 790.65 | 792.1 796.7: -0.010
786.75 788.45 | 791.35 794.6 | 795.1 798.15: -0.012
